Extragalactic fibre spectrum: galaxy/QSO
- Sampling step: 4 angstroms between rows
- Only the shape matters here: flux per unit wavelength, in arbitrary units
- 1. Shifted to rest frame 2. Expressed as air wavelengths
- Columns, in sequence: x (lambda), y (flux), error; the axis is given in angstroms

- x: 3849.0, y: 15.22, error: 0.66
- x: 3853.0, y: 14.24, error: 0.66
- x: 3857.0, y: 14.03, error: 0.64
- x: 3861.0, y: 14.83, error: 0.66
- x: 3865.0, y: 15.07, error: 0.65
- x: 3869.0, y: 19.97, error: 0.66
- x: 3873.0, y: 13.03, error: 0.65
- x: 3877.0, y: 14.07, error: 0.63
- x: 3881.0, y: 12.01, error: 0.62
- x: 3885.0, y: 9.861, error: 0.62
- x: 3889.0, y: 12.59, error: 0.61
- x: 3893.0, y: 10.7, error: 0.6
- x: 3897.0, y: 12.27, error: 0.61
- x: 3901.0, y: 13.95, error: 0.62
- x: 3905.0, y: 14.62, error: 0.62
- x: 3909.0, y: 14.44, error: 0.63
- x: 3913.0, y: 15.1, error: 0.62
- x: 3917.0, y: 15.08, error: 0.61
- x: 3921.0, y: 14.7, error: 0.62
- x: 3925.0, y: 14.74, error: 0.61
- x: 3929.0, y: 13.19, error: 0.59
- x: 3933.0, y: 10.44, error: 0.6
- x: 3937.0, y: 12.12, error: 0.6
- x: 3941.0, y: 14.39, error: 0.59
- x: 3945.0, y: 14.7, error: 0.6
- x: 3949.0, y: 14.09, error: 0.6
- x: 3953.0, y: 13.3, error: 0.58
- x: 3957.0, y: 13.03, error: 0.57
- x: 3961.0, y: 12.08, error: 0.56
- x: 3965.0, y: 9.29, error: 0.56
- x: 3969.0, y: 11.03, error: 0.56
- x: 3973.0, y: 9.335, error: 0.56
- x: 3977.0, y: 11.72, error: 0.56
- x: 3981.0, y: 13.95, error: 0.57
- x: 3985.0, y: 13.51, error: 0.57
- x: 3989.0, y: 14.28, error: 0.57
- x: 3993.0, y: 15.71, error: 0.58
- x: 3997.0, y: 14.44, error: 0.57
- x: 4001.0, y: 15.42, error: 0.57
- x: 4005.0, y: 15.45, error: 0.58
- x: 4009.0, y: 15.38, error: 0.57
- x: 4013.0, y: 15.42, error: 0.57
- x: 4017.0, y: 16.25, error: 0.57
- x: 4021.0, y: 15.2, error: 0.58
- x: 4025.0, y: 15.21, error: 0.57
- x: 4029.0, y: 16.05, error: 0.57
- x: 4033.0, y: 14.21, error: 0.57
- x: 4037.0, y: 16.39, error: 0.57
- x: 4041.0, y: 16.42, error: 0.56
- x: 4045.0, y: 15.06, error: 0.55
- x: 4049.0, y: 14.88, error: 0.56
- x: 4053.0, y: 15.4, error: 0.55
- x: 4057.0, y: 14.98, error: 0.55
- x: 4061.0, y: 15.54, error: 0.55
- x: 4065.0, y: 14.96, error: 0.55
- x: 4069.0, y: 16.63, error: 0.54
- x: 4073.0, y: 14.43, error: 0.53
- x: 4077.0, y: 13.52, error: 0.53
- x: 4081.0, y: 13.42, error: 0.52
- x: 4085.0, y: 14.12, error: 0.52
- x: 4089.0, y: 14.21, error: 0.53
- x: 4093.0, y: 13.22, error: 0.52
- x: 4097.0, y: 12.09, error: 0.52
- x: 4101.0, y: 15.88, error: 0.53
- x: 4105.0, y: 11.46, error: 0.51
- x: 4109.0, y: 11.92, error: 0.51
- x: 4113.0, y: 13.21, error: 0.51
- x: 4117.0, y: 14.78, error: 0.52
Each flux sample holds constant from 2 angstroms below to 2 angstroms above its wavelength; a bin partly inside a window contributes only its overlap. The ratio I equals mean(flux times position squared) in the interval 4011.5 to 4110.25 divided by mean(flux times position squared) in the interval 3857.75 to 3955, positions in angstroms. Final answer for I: 1.16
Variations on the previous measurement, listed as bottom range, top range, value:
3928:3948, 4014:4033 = 1.24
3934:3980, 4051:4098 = 1.25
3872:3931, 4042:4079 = 1.22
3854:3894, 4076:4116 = 1.09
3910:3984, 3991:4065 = 1.24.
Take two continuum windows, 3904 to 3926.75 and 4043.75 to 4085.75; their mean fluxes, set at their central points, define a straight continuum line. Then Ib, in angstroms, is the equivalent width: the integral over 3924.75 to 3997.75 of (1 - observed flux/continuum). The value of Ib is 9.7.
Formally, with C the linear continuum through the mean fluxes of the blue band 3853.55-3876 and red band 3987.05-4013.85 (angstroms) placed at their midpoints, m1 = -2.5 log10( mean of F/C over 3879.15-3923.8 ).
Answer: 0.15 mag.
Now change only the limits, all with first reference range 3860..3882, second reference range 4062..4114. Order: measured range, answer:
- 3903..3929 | 0.00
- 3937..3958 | 0.06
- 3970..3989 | 0.17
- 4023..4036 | -0.08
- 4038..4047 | -0.13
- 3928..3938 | 0.24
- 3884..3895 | 0.31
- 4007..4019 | -0.11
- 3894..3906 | 0.12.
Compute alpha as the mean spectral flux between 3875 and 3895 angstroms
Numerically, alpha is 11.8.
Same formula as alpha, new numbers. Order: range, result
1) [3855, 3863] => 14.4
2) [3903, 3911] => 14.5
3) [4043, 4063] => 15.2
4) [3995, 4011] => 15.2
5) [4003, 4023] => 15.5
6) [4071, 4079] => 14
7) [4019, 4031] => 15.5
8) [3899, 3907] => 14.3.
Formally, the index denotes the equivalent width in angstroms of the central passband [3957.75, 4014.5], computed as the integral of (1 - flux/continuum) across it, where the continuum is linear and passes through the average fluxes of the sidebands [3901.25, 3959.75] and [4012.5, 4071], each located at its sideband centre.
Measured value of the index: 5.3 angstroms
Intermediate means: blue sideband 13.8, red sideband 15.5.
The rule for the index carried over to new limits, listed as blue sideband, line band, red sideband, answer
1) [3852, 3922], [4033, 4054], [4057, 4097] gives -1.8 angstroms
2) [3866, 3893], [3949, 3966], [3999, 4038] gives 2.6 angstroms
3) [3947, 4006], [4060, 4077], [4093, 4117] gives -2.7 angstroms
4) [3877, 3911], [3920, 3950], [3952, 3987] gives -3.1 angstroms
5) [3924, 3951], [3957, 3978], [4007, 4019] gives 5.0 angstroms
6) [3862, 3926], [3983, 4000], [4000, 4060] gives 0.5 angstroms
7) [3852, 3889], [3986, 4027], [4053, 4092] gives -2.2 angstroms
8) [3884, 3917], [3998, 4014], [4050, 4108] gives -1.8 angstroms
